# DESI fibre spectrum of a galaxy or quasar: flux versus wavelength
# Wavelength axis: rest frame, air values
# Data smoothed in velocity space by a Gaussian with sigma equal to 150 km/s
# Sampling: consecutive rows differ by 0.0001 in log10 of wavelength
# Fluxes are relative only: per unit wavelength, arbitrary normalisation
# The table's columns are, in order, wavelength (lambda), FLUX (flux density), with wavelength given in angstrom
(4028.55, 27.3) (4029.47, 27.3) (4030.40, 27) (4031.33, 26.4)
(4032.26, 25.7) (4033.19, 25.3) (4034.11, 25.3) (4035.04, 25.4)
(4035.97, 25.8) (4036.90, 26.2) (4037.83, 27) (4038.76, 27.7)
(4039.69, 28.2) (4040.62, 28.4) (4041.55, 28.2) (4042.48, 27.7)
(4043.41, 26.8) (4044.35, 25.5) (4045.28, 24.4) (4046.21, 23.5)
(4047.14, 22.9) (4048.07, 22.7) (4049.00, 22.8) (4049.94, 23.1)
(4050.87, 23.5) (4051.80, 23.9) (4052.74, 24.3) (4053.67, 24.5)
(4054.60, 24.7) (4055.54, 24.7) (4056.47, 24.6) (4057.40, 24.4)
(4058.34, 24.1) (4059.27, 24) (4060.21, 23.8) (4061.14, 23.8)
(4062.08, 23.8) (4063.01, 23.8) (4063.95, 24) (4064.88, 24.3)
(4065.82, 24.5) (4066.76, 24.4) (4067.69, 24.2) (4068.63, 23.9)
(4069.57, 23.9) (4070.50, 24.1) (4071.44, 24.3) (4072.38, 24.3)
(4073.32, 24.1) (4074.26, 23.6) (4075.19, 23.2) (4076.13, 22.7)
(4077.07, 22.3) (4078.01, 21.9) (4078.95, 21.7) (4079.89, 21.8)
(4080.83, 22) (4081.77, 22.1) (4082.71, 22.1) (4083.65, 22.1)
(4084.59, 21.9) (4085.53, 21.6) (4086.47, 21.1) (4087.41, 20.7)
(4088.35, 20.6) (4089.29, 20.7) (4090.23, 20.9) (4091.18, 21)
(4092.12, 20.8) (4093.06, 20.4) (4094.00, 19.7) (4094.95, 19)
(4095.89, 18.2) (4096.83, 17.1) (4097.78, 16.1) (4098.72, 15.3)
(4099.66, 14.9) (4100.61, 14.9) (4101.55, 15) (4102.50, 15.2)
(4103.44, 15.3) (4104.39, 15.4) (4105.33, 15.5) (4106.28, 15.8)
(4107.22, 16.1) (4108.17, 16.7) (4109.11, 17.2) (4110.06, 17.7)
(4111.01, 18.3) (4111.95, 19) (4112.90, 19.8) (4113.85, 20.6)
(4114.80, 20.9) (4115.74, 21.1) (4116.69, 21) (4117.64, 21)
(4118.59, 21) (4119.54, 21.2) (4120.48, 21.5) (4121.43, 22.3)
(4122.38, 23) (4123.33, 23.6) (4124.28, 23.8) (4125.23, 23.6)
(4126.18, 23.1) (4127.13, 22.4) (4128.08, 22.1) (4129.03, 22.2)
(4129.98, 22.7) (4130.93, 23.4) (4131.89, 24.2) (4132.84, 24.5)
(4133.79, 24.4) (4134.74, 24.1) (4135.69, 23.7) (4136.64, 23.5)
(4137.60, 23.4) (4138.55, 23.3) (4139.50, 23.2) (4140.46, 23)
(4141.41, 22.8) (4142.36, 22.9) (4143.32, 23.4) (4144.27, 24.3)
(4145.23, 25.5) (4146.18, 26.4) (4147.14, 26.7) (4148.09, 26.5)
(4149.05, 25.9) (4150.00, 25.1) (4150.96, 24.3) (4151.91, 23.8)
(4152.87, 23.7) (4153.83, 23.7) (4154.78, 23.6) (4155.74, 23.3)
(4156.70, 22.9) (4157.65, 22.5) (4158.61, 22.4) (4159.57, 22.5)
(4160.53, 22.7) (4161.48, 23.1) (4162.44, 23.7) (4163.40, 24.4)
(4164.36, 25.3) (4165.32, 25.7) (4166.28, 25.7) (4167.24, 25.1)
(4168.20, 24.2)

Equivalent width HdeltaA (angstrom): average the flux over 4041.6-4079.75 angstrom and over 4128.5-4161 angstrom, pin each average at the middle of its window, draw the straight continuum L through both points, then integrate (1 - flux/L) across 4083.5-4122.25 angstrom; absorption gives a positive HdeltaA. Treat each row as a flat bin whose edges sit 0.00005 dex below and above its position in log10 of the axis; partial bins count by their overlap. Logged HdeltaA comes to 8.1 angstrom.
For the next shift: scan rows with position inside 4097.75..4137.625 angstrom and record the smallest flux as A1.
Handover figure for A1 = 14.9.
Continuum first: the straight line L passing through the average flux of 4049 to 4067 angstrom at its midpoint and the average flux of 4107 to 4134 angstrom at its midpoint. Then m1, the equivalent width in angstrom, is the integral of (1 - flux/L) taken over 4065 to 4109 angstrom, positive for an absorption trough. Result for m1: 5.0 angstrom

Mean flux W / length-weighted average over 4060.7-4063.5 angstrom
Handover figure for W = 23.8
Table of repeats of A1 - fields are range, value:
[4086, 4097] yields 17.1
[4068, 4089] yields 20.6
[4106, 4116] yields 15.8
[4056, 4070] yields 23.8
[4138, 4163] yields 22.4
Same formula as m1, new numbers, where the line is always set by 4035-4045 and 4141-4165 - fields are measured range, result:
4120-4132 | 0.92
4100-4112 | 4.31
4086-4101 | 3.96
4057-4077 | 1.80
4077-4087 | 1.57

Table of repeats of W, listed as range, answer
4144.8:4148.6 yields 26.3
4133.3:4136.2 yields 24.1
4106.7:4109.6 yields 16.7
